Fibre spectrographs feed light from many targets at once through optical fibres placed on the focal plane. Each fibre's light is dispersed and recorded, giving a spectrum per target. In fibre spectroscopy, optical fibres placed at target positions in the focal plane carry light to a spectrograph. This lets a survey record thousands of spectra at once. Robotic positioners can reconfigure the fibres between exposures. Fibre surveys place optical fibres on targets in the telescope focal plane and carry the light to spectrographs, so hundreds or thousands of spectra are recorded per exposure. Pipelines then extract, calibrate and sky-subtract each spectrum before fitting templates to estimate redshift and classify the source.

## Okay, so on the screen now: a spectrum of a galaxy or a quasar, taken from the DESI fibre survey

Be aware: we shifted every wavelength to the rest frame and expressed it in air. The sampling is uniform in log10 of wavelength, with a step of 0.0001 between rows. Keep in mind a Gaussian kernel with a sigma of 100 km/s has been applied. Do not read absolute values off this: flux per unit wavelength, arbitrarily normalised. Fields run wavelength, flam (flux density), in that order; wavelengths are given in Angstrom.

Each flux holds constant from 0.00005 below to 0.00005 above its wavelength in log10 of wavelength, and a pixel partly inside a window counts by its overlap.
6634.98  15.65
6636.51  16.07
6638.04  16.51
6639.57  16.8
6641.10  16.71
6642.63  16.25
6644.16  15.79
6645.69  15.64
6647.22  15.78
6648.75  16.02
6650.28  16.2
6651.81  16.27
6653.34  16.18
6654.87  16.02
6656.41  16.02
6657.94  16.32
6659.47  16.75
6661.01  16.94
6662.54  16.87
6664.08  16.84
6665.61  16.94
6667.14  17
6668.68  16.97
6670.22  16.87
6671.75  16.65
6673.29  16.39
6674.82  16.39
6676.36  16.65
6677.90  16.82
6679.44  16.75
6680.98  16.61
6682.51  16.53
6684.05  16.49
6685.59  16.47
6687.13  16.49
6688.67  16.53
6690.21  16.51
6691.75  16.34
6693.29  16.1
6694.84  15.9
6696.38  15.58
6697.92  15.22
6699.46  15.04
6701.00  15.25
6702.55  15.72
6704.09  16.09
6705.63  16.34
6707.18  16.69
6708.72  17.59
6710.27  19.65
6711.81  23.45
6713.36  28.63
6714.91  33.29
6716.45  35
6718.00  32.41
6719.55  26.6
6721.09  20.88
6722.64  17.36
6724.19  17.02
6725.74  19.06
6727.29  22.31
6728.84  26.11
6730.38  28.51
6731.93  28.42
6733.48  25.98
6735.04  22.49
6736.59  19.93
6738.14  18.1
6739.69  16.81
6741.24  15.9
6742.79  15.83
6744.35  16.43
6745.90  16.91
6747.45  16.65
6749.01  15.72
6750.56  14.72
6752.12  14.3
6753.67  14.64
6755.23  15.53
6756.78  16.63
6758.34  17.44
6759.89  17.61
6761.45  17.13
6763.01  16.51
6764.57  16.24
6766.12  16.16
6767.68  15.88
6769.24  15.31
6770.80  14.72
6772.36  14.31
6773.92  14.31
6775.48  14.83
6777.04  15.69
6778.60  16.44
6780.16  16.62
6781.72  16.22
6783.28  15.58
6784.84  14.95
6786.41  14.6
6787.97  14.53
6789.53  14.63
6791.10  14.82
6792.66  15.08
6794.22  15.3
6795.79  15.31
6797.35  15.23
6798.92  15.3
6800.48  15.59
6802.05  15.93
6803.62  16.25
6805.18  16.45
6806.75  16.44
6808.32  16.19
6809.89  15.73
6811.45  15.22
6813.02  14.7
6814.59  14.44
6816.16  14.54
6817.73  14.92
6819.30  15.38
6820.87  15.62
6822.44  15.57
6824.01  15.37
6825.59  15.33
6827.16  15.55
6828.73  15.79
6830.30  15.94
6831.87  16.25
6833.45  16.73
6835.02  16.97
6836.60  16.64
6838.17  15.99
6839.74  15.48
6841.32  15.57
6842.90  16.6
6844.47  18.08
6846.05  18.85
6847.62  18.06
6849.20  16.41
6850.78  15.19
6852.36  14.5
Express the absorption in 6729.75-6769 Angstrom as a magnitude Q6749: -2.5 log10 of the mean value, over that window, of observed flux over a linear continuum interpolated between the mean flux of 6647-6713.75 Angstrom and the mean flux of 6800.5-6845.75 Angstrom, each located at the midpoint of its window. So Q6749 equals -0.099 mag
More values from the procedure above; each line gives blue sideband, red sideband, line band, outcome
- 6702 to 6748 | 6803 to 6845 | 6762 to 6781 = 0.21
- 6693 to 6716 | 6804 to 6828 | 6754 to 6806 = 0.06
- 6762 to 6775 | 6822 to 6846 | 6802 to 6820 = 0.03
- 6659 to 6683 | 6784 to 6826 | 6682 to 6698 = 0.02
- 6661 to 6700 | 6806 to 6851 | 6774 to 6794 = 0.06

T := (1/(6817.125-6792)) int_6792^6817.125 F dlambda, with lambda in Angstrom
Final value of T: 15.5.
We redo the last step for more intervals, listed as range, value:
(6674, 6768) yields 18.8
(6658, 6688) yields 16.7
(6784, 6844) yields 15.6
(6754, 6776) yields 15.9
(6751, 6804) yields 15.6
